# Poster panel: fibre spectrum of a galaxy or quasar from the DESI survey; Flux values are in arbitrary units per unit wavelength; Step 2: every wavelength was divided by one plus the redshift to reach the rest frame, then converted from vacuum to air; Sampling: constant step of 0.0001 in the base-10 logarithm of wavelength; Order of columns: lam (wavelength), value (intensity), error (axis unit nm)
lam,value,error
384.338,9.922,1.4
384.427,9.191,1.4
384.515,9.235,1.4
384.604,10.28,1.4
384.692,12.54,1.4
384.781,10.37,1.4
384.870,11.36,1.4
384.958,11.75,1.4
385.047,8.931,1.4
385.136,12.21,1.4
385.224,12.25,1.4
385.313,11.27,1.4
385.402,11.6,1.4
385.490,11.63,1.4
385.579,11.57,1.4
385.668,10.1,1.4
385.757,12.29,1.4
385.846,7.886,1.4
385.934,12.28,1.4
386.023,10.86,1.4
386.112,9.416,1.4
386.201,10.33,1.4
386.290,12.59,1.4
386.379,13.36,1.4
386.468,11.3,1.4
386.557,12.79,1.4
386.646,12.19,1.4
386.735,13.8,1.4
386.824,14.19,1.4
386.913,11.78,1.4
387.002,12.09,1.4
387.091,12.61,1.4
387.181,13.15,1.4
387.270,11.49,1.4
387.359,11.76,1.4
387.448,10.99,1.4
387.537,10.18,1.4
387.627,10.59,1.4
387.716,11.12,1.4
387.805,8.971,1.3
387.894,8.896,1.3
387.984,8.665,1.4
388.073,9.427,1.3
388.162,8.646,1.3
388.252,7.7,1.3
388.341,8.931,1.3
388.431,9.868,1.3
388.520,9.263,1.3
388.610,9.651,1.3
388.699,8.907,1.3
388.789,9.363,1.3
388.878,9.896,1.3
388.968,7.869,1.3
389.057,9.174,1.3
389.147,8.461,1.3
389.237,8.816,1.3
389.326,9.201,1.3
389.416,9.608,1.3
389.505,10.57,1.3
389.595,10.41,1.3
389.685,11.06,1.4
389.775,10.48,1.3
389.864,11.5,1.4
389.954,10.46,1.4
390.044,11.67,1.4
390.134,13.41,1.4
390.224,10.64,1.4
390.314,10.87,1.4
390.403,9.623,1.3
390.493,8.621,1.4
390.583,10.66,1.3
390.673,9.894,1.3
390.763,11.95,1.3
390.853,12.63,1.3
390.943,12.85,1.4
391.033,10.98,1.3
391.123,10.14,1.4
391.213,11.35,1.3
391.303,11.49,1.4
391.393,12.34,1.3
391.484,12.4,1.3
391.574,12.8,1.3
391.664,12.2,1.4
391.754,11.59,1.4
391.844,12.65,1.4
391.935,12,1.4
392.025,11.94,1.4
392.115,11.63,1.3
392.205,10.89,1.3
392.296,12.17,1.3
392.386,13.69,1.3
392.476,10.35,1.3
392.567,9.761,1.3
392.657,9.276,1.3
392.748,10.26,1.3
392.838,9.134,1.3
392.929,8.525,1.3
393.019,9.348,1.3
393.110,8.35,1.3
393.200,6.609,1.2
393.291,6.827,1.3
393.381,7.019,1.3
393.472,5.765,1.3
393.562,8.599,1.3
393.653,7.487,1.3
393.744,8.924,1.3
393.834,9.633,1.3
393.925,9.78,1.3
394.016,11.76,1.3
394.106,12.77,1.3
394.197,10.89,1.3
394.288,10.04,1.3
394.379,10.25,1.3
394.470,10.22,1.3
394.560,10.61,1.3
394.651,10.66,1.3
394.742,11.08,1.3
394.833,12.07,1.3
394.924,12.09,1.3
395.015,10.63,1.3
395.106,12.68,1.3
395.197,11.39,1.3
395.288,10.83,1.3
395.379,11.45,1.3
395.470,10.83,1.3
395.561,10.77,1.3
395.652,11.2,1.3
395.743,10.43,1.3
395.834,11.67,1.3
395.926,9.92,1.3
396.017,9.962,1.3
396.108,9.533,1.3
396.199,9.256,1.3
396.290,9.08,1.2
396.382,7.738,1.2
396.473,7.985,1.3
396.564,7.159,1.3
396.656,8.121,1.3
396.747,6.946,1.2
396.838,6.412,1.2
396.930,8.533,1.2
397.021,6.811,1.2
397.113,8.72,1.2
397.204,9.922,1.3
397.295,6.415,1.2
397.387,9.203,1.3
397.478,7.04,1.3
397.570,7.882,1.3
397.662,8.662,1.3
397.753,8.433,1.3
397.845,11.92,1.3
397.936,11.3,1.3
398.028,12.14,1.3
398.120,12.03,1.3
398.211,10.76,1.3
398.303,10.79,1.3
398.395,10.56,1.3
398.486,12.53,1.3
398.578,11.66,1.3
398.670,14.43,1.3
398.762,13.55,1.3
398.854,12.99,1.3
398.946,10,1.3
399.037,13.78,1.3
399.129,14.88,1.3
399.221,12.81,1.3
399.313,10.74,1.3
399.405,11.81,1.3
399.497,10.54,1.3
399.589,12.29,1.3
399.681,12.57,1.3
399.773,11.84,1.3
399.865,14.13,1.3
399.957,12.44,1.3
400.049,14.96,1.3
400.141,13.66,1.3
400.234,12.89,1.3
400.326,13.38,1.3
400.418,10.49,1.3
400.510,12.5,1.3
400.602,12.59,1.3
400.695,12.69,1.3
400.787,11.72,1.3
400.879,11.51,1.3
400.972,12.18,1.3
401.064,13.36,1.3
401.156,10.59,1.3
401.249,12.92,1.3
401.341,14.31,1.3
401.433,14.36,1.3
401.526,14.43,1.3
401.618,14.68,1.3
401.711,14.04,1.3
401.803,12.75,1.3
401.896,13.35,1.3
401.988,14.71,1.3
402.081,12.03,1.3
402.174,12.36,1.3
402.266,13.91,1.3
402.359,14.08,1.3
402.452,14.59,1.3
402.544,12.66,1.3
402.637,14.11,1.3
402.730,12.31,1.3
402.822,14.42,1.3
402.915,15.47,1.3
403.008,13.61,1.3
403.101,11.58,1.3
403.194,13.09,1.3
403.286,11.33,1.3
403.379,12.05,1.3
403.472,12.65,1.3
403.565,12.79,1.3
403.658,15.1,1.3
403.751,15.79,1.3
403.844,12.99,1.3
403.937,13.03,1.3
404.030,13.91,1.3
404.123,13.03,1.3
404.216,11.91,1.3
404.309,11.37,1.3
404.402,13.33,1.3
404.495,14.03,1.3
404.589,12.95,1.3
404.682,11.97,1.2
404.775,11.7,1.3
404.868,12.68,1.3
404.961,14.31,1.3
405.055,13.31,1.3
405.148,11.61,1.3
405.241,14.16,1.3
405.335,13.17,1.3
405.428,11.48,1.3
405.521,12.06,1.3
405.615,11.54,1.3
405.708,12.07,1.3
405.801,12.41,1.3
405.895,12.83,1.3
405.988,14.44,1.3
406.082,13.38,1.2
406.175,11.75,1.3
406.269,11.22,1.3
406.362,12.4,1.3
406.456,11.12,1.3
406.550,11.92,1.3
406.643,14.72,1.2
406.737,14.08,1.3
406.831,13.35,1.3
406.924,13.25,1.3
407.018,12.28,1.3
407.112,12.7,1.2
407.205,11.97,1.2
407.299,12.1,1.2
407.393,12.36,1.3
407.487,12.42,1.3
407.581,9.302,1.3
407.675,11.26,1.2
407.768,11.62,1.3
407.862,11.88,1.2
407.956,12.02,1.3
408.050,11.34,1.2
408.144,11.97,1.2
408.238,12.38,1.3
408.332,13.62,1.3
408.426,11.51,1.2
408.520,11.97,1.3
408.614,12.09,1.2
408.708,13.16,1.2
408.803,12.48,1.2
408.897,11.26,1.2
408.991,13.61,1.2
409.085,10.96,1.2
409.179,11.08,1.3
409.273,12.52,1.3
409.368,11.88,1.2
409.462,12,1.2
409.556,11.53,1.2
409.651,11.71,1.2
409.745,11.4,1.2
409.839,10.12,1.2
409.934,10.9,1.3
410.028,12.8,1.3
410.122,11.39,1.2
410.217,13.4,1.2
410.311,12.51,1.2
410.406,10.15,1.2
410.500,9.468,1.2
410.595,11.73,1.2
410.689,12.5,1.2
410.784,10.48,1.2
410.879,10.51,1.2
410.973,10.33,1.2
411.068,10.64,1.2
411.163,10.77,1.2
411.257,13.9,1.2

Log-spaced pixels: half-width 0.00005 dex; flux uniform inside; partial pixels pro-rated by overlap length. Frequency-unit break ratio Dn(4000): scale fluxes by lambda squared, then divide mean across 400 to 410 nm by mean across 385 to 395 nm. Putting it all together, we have 1.29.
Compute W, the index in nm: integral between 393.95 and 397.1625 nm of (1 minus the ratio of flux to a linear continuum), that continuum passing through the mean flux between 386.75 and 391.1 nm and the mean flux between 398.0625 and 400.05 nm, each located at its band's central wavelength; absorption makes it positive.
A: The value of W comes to 0.45 nm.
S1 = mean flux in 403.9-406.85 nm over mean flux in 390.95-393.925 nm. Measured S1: 1.24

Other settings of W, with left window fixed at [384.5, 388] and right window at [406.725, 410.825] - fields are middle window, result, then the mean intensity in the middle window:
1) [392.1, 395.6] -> 0.42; 10.1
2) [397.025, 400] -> 0.12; 11.2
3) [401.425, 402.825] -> -0.23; 13.6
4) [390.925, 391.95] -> -0.04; 11.9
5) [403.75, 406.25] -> -0.21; 12.8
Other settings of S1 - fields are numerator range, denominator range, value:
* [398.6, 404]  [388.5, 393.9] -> 1.28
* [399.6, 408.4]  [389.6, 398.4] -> 1.26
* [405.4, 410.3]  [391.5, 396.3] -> 1.17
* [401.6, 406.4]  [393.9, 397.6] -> 1.33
